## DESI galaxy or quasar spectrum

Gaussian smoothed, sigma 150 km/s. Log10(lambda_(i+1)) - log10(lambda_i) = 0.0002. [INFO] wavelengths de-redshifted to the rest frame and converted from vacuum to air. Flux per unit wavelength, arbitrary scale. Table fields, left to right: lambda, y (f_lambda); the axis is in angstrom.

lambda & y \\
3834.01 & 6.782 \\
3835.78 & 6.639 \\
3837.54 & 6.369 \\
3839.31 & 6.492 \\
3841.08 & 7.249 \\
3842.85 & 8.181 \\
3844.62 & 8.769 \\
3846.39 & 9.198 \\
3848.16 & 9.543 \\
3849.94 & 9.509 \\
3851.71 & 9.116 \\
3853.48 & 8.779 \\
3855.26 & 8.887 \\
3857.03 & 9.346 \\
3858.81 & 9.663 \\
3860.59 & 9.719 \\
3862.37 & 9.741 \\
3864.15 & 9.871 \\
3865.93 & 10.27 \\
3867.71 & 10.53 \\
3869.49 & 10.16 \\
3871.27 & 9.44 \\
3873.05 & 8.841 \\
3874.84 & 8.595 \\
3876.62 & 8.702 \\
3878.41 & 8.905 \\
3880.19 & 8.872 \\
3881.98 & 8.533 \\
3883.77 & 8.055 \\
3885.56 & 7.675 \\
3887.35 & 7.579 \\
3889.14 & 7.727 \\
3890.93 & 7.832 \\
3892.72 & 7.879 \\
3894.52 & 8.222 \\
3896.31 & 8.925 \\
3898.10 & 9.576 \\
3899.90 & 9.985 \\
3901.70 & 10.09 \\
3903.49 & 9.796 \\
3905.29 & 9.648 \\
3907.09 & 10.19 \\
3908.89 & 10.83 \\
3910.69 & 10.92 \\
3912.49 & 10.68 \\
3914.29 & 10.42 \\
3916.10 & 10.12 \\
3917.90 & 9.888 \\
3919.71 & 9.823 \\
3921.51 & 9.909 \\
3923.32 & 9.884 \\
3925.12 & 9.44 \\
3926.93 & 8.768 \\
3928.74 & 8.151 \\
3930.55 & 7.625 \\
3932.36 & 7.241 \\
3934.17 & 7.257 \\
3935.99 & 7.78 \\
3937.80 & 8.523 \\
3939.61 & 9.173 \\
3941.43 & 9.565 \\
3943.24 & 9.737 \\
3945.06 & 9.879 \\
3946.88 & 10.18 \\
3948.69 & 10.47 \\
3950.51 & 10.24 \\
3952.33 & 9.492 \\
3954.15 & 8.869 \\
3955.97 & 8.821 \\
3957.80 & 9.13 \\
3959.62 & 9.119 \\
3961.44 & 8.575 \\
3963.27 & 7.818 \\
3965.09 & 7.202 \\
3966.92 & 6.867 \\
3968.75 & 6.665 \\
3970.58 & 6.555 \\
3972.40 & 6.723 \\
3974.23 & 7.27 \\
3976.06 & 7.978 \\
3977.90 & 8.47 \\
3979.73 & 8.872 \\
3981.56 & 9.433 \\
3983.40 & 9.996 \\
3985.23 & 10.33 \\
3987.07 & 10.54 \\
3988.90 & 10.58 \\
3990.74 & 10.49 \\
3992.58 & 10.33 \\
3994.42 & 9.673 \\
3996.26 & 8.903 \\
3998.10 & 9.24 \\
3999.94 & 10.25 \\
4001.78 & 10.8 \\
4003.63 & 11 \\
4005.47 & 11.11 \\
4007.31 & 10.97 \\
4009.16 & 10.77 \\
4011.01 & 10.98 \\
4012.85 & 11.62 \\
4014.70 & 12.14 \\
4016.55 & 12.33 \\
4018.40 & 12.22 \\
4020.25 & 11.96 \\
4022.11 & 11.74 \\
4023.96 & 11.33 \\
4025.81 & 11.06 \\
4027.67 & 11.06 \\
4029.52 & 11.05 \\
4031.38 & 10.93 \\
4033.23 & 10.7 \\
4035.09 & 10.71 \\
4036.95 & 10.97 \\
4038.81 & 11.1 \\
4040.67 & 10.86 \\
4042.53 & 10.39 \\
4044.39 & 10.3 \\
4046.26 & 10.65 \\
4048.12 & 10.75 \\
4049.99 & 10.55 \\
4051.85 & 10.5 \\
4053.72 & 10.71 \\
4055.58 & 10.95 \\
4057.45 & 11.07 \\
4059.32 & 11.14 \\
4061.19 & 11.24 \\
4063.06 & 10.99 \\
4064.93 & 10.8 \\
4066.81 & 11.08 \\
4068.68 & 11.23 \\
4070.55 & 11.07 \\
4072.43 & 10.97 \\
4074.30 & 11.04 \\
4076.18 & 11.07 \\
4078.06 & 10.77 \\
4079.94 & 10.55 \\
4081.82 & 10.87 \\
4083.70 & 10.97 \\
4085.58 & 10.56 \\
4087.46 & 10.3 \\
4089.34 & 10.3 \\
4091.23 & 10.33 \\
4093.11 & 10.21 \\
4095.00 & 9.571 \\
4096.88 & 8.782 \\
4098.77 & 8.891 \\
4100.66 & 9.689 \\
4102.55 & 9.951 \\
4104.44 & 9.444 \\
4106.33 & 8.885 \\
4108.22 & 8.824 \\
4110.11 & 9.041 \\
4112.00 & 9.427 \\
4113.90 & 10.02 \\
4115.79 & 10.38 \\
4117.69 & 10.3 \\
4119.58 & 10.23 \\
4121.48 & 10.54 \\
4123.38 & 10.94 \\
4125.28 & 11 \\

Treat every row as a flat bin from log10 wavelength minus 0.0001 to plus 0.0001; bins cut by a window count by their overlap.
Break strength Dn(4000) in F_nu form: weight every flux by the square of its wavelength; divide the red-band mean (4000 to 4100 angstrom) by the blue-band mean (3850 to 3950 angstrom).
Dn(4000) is 1.3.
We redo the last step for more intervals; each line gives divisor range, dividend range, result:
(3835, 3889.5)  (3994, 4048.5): 1.35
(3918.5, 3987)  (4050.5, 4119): 1.26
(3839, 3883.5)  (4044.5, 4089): 1.32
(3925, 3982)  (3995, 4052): 1.34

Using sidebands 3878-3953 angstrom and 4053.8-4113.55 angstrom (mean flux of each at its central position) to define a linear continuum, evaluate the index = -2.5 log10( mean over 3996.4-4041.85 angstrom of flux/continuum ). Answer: -0.124 mag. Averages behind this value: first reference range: 9.18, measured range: 11.1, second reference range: 10.3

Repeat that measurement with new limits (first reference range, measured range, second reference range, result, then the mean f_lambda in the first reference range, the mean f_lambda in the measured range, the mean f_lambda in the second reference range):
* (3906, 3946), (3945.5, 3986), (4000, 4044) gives 0.174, 9.35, 8.6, 11.2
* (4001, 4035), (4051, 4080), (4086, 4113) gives -0.069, 11.3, 11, 9.57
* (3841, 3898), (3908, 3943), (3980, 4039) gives 0.044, 8.92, 9.27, 10.8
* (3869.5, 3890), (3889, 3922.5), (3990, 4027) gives -0.073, 8.52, 9.65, 10.9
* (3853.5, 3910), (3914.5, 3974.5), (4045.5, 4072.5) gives 0.123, 9.16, 8.72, 10.9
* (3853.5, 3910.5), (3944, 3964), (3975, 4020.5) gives 0.068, 9.18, 9.34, 10.4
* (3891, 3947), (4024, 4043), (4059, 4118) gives -0.100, 9.32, 10.9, 10.3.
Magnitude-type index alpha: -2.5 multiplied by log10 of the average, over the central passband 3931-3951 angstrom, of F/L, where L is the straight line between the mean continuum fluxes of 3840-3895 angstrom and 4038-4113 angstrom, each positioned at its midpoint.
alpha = 0.04 mag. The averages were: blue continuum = 8.88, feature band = 9.04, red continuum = 10.4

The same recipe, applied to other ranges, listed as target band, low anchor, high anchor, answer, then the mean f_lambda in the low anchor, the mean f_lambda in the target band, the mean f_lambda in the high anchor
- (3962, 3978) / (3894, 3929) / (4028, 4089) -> 0.37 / 9.81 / 7.25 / 10.8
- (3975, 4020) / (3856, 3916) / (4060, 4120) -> -0.06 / 9.32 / 10.4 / 10.2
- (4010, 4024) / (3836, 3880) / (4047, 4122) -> -0.19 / 8.96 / 11.8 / 10.3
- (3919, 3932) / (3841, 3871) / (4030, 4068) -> 0.10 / 9.38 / 9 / 10.8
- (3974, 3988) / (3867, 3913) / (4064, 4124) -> 0.05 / 9.15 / 9.2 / 10.2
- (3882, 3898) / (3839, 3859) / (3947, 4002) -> 0.09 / 8.76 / 8.1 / 8.99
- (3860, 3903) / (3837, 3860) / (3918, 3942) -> -0.04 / 8.59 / 8.99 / 8.73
